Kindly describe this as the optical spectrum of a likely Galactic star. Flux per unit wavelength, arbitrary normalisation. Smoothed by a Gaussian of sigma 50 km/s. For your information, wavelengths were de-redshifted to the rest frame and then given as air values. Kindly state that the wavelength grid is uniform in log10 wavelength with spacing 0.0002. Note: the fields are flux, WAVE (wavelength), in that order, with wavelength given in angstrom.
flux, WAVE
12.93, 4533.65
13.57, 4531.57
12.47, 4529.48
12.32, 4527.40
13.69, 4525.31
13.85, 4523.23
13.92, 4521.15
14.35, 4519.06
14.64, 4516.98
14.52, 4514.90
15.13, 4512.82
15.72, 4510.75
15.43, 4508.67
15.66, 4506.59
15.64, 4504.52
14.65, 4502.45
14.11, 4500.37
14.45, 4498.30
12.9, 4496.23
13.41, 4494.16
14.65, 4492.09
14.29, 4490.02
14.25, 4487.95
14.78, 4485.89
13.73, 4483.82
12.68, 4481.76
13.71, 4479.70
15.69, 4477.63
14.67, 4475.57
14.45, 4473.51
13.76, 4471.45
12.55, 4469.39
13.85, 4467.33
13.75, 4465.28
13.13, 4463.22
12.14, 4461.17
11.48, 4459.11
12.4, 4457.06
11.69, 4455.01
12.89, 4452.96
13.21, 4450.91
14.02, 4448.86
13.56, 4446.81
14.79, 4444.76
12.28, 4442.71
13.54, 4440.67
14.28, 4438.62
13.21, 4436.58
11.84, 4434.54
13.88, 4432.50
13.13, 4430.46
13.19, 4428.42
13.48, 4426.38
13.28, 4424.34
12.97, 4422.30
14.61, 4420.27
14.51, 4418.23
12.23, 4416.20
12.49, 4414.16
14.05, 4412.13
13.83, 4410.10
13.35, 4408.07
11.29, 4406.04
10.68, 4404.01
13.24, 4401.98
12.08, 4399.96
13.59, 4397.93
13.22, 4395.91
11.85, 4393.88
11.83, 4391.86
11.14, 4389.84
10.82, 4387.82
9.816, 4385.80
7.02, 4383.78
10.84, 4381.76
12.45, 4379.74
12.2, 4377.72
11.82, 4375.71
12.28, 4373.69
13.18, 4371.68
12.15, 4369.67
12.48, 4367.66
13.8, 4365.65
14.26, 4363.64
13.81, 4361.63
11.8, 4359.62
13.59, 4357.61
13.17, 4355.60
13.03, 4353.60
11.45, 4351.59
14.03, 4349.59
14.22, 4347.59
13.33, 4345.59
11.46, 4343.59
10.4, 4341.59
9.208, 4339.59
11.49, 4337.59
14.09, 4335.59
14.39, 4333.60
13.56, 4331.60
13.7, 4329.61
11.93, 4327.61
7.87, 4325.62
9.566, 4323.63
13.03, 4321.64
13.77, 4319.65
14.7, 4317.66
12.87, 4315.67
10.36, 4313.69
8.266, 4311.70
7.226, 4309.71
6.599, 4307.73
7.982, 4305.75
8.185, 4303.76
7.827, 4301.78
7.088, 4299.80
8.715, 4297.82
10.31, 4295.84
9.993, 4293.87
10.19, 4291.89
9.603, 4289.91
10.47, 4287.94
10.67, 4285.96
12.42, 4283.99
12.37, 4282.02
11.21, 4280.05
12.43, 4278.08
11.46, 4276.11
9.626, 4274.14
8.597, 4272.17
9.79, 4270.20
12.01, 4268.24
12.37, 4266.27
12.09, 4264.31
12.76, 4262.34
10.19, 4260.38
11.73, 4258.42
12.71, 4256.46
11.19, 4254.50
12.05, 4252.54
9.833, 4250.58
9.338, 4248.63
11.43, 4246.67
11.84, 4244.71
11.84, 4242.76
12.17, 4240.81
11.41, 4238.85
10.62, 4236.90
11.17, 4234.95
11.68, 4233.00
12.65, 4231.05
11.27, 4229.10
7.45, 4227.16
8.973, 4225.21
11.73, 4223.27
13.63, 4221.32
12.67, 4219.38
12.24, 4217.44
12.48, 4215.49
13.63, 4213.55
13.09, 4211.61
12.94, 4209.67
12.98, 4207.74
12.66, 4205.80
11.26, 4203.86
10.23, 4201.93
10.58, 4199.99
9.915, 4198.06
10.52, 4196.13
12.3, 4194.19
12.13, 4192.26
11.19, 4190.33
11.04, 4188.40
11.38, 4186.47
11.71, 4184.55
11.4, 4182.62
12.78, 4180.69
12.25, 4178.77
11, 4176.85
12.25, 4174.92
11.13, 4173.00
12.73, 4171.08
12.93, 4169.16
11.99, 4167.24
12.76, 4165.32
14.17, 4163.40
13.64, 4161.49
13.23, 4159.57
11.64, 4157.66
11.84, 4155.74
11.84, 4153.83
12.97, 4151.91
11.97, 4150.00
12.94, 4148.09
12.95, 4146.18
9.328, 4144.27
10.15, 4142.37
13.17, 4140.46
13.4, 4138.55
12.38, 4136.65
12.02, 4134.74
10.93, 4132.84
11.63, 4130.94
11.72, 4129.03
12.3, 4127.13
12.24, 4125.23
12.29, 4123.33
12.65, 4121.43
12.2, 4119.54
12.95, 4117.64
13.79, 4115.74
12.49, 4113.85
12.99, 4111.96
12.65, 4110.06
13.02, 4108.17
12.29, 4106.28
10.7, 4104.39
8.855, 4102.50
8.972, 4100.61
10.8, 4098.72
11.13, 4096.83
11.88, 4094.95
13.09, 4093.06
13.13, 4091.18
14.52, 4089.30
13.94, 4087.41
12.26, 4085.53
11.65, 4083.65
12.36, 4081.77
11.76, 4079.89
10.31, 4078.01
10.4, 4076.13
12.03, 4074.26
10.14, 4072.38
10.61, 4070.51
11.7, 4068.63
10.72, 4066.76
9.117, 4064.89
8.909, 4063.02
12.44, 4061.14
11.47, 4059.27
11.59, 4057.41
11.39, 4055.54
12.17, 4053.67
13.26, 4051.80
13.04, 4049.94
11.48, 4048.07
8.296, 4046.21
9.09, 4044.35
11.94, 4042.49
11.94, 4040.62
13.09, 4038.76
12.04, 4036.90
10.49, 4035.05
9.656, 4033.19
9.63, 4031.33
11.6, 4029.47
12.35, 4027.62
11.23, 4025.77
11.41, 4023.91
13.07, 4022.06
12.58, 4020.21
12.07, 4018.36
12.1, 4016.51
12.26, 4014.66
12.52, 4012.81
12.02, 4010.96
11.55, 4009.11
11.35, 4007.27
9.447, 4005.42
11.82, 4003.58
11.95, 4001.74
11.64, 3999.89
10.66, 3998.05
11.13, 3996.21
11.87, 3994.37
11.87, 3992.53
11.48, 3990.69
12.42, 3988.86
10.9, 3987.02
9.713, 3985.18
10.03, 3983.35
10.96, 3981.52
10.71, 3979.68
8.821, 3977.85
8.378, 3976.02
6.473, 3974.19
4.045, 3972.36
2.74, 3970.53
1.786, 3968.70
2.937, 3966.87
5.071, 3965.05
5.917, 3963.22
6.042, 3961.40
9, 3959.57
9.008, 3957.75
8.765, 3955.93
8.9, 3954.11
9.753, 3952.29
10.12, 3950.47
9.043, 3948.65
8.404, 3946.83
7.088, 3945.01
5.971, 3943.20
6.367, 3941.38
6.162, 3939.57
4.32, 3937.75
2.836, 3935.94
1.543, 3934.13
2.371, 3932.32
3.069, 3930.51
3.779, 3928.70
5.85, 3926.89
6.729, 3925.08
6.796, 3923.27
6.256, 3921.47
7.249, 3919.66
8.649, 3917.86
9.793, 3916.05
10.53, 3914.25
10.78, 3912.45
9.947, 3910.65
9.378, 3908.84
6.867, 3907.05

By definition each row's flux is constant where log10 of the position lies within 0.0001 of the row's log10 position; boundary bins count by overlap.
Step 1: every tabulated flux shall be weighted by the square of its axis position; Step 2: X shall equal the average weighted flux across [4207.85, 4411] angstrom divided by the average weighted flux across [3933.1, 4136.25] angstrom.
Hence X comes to 1.3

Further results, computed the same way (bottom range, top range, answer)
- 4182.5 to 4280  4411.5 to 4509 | 1.33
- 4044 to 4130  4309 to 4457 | 1.23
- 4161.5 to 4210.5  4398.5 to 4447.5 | 1.24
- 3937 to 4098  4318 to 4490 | 1.49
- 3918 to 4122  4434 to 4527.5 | 1.72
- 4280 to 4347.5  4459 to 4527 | 1.42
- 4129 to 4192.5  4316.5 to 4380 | 1.14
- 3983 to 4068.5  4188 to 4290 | 1.11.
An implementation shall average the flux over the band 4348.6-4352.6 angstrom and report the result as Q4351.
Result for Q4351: 12.7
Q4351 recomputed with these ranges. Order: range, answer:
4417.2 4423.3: 14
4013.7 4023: 12.4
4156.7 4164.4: 13.2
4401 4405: 11.9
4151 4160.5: 12.3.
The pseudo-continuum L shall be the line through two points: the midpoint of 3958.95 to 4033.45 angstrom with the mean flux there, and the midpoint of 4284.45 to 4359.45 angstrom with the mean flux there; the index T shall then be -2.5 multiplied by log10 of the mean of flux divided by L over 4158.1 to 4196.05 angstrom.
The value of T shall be -0.16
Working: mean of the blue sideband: 9.85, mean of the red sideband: 11.1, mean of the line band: 12.2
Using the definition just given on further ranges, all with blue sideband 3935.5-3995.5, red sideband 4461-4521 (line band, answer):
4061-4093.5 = -0.24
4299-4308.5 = 0.50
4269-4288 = 0.07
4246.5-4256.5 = 0.04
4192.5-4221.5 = -0.12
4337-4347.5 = 0.09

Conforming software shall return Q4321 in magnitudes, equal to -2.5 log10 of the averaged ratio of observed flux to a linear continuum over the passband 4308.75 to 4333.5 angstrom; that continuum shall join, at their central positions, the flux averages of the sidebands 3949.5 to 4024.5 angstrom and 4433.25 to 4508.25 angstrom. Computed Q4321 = 0.084 mag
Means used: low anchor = 9.64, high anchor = 13.7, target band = 11.5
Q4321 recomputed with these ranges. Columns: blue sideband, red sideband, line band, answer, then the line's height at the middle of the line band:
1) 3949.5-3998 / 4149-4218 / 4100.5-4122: -0.12 mag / 10.8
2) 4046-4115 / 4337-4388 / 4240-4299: 0.09 mag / 11.9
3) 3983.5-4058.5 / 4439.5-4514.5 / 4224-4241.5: 0.17 mag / 12.6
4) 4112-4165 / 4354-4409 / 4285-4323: 0.23 mag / 12.2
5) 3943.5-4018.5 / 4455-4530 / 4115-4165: -0.15 mag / 10.7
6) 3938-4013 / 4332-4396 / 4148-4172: -0.21 mag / 10.4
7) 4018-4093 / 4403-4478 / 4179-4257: 0.06 mag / 12.3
